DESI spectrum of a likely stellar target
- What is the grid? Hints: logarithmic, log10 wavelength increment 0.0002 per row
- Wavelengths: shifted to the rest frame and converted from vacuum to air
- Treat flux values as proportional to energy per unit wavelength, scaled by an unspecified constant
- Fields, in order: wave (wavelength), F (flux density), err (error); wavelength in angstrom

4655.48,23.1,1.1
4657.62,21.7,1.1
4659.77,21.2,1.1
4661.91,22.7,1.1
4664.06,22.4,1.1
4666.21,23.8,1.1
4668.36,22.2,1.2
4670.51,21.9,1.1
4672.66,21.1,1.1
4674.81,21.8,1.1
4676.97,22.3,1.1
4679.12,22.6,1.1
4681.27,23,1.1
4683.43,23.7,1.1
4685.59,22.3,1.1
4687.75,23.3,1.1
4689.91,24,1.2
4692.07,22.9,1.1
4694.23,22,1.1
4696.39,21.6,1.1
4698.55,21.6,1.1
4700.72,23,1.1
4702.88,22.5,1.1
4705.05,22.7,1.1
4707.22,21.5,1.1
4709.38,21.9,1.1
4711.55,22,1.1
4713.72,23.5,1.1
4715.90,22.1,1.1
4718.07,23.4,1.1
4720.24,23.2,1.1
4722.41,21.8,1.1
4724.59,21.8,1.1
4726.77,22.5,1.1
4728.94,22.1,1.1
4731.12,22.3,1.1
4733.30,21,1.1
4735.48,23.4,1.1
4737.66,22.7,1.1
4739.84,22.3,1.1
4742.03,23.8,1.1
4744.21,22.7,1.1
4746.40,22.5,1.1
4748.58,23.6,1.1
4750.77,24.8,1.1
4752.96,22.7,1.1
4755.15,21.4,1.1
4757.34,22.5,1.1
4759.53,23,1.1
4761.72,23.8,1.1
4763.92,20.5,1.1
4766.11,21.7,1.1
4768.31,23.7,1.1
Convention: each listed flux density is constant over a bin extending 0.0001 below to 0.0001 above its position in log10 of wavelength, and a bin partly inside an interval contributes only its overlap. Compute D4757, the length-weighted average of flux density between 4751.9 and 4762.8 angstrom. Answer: 22.7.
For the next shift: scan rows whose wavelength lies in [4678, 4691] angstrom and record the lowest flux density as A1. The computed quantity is 22.3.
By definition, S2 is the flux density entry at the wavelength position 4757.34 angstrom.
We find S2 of 22.5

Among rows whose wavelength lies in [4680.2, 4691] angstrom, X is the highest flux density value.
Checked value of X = 24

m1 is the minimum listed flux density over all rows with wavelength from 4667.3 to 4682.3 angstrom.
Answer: 21.1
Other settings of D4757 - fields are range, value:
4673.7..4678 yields 22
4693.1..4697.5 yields 21.8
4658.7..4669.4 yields 22.5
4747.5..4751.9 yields 24.2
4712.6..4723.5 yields 22.8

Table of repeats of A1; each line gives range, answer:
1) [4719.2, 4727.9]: 21.8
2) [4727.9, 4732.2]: 22.1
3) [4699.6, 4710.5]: 21.5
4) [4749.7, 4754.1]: 22.7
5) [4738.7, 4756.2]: 21.4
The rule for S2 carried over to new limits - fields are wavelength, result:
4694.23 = 22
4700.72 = 23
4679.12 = 22.6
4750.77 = 24.8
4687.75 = 23.3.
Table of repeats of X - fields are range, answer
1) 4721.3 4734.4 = 22.5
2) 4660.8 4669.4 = 23.8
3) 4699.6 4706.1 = 23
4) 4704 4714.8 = 23.5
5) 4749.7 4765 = 24.8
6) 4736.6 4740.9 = 22.7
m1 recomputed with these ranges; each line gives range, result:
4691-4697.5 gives 21.6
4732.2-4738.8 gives 21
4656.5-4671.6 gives 21.2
